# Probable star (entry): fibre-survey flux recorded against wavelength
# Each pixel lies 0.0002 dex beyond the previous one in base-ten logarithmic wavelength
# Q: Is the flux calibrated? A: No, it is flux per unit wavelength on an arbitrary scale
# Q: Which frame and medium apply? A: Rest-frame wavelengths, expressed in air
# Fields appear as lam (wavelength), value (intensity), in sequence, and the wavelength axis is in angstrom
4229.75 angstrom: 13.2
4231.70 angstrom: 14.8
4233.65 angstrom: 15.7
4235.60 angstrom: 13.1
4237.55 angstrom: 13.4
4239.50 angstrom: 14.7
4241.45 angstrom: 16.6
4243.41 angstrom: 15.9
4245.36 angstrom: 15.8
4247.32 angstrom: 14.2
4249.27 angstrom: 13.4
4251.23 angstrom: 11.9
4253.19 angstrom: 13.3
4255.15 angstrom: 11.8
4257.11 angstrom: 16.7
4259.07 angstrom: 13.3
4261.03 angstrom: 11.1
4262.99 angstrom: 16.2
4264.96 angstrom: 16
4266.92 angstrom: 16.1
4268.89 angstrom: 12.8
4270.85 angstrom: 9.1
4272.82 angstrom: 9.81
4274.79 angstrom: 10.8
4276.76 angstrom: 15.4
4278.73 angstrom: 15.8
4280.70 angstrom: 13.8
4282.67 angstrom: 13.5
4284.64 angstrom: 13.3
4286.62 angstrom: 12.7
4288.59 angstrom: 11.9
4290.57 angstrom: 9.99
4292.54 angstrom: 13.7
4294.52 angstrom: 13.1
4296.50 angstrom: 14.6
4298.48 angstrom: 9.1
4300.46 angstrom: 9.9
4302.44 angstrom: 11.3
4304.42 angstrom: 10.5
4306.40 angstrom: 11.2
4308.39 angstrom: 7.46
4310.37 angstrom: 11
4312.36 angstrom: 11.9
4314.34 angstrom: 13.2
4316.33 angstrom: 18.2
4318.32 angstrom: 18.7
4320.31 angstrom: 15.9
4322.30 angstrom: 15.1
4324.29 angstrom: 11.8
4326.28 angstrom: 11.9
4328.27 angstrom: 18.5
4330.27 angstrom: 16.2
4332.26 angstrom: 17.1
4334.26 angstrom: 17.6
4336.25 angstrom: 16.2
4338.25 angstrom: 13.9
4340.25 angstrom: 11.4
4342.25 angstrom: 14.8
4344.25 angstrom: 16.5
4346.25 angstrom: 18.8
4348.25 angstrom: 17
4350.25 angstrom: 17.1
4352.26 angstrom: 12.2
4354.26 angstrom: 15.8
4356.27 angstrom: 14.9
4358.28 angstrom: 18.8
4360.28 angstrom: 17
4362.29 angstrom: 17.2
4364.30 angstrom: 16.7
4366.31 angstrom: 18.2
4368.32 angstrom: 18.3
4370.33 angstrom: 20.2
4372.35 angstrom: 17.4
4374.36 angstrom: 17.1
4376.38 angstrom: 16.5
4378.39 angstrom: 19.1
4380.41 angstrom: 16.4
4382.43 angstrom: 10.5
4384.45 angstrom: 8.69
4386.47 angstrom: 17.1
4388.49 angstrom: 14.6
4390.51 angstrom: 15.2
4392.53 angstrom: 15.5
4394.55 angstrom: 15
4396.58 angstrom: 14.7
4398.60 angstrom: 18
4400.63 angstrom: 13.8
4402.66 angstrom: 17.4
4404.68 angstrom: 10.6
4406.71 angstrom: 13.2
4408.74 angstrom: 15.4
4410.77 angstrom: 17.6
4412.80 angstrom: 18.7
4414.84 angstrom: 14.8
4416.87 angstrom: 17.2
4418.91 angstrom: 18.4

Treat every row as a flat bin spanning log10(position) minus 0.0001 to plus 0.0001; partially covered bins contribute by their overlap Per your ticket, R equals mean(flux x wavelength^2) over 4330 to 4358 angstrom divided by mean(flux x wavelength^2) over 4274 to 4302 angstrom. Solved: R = 1.28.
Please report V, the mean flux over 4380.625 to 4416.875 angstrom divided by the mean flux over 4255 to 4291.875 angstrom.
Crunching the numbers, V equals 1.13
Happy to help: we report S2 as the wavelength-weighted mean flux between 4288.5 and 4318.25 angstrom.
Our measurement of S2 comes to 12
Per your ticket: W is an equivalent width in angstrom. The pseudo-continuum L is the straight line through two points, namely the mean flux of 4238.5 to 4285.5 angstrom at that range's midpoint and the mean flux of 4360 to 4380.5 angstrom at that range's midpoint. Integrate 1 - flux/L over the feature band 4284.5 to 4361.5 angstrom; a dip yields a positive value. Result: 9.28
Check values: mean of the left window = 13.8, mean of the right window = 17.7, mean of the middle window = 14.1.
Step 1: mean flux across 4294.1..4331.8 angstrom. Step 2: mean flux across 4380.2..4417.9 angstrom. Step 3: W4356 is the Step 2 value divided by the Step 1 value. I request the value 1.1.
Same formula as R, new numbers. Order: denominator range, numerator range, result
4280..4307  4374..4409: 1.29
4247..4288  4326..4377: 1.29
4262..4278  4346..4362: 1.28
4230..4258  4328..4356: 1.16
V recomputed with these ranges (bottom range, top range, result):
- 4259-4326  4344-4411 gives 1.24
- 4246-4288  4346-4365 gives 1.23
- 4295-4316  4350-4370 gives 1.48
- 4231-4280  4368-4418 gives 1.13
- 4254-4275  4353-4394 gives 1.23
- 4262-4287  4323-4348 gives 1.14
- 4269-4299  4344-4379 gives 1.37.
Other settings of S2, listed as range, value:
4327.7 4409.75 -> 15.9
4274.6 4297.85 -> 13.2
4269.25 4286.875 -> 12.7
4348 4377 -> 17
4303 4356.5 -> 14.6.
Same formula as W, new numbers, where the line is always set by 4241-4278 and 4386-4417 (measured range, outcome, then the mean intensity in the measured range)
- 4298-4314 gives 4.3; 10.5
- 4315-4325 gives -1.1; 16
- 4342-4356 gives -1.2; 16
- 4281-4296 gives 1.4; 12.7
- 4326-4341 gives -1.0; 15.6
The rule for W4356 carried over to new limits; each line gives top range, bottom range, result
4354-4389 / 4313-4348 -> 1.05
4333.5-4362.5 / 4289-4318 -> 1.33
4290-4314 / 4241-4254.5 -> 0.79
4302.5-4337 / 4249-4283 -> 1.06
